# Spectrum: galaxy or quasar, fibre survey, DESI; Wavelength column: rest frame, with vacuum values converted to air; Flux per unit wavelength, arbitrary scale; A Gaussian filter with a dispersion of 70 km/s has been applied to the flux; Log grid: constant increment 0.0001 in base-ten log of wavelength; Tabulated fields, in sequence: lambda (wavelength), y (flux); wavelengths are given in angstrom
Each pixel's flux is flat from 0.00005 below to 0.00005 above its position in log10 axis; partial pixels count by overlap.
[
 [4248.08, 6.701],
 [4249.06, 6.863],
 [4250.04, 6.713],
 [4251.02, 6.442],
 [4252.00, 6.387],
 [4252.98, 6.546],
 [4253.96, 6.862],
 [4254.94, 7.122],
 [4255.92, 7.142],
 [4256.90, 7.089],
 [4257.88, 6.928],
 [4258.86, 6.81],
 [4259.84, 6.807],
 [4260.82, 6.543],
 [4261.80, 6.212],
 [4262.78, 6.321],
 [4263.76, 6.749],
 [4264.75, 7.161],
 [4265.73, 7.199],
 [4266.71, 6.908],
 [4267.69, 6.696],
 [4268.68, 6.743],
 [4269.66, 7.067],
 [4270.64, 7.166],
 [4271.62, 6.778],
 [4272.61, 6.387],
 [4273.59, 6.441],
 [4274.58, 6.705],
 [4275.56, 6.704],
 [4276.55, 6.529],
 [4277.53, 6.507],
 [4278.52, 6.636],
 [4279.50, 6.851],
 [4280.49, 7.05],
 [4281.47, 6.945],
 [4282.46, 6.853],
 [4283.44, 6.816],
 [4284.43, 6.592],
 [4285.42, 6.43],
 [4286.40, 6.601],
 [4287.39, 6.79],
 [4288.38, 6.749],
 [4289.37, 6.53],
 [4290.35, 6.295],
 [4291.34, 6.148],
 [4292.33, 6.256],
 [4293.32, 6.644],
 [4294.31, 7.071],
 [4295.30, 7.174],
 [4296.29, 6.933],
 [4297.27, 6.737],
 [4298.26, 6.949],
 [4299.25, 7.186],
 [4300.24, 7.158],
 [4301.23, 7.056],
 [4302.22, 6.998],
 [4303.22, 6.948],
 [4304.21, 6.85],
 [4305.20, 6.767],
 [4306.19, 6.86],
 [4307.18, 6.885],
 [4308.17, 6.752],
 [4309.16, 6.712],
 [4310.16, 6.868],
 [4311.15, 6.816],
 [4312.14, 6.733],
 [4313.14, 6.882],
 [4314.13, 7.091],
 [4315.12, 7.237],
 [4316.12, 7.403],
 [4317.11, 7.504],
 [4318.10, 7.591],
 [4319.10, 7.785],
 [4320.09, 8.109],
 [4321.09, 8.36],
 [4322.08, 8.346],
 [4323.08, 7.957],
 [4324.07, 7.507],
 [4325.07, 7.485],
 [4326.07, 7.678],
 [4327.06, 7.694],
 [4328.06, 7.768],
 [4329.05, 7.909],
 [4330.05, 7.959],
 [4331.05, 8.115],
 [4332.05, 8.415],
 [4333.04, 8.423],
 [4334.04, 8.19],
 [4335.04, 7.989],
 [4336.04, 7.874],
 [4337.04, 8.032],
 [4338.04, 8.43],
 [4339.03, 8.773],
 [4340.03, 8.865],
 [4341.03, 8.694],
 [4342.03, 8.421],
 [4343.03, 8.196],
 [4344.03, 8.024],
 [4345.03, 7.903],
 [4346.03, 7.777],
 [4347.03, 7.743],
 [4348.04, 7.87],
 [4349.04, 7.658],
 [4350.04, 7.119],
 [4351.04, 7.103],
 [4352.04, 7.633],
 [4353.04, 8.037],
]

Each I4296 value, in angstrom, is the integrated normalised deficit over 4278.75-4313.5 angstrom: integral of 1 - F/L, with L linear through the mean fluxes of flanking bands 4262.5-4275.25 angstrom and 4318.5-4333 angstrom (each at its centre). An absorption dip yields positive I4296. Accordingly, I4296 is 2.6 angstrom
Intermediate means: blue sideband 6.8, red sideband 7.95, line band 6.8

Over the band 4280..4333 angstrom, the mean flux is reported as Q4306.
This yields 7.16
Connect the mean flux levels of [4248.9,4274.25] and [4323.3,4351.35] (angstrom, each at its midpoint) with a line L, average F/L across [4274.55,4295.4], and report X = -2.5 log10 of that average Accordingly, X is 0.08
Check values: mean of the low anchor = 6.77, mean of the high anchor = 7.99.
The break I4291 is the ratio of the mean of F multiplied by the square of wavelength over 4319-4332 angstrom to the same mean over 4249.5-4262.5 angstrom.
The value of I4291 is 1.2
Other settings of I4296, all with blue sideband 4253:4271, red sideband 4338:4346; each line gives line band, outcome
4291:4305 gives 1.2 angstrom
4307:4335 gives 1.4 angstrom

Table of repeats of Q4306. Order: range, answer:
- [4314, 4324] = 7.76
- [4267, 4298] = 6.71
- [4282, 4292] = 6.58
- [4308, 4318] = 7.03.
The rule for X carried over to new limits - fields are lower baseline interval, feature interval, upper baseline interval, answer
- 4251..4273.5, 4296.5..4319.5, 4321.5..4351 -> 0.08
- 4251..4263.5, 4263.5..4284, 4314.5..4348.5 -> 0.03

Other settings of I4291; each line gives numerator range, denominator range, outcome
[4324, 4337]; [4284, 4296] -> 1.22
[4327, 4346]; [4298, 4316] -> 1.20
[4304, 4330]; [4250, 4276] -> 1.12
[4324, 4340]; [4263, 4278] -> 1.22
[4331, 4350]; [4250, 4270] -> 1.25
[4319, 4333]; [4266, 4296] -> 1.21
